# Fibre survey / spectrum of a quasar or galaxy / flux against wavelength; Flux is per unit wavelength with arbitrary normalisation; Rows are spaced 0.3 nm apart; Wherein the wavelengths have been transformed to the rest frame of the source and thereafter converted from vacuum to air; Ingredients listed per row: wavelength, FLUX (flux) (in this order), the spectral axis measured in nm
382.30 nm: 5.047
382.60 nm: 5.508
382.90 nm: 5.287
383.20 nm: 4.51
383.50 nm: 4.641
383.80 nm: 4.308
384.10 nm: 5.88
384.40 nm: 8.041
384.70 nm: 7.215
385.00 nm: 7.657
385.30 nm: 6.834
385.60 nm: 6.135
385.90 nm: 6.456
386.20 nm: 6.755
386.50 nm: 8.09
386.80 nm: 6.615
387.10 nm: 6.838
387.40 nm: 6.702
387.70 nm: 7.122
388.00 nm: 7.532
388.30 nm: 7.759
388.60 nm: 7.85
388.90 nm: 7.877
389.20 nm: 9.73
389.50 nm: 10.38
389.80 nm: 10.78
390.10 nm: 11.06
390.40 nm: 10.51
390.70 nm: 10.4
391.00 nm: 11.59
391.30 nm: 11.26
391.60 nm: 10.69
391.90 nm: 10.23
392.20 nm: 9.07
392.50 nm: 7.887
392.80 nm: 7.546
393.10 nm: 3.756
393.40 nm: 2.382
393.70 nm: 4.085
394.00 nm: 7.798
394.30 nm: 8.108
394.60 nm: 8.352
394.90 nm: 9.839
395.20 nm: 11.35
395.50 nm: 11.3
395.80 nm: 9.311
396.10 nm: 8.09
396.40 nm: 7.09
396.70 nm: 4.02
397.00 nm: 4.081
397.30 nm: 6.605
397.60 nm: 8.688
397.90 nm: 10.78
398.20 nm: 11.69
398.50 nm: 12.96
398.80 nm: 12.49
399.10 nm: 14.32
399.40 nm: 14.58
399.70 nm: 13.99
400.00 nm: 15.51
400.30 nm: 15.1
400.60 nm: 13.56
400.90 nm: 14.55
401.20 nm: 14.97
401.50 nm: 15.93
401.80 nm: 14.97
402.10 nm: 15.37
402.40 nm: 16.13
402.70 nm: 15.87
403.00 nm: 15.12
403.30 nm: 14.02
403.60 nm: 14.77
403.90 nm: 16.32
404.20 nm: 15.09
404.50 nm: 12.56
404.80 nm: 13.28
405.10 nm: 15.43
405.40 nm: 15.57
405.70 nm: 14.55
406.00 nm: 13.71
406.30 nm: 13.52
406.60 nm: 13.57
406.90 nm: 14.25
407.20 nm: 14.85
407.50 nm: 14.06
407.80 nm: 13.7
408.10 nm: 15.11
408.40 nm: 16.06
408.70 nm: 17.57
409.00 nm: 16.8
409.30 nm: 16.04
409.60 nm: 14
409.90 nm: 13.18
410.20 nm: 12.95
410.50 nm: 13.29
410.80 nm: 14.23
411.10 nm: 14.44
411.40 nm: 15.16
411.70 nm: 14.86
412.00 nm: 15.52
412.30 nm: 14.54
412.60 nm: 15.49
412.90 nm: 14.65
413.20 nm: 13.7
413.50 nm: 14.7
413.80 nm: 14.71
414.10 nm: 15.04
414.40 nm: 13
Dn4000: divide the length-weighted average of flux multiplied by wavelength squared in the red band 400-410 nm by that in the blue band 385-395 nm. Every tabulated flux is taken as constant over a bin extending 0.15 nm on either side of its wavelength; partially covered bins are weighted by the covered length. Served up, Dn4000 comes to 1.98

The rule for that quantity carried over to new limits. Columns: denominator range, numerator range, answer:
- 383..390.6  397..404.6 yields 1.95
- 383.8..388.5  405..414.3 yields 2.37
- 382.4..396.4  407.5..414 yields 2.09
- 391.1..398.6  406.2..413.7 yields 1.91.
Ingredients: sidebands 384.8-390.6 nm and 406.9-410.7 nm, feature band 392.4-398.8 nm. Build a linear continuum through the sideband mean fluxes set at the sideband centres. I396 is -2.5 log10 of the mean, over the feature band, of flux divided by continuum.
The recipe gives 0.31 mag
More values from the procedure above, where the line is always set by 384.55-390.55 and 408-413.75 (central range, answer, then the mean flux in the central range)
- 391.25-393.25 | 0.10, 8.5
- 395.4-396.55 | 0.18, 8.85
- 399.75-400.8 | -0.24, 14.6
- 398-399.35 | -0.15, 12.9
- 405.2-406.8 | -0.06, 14.2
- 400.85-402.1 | -0.25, 15.2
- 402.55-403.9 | -0.20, 15.1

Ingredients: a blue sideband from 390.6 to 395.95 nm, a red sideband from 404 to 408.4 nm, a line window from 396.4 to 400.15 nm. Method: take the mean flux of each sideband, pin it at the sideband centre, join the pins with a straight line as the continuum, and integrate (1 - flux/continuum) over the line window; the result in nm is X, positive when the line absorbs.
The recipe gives 0.10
